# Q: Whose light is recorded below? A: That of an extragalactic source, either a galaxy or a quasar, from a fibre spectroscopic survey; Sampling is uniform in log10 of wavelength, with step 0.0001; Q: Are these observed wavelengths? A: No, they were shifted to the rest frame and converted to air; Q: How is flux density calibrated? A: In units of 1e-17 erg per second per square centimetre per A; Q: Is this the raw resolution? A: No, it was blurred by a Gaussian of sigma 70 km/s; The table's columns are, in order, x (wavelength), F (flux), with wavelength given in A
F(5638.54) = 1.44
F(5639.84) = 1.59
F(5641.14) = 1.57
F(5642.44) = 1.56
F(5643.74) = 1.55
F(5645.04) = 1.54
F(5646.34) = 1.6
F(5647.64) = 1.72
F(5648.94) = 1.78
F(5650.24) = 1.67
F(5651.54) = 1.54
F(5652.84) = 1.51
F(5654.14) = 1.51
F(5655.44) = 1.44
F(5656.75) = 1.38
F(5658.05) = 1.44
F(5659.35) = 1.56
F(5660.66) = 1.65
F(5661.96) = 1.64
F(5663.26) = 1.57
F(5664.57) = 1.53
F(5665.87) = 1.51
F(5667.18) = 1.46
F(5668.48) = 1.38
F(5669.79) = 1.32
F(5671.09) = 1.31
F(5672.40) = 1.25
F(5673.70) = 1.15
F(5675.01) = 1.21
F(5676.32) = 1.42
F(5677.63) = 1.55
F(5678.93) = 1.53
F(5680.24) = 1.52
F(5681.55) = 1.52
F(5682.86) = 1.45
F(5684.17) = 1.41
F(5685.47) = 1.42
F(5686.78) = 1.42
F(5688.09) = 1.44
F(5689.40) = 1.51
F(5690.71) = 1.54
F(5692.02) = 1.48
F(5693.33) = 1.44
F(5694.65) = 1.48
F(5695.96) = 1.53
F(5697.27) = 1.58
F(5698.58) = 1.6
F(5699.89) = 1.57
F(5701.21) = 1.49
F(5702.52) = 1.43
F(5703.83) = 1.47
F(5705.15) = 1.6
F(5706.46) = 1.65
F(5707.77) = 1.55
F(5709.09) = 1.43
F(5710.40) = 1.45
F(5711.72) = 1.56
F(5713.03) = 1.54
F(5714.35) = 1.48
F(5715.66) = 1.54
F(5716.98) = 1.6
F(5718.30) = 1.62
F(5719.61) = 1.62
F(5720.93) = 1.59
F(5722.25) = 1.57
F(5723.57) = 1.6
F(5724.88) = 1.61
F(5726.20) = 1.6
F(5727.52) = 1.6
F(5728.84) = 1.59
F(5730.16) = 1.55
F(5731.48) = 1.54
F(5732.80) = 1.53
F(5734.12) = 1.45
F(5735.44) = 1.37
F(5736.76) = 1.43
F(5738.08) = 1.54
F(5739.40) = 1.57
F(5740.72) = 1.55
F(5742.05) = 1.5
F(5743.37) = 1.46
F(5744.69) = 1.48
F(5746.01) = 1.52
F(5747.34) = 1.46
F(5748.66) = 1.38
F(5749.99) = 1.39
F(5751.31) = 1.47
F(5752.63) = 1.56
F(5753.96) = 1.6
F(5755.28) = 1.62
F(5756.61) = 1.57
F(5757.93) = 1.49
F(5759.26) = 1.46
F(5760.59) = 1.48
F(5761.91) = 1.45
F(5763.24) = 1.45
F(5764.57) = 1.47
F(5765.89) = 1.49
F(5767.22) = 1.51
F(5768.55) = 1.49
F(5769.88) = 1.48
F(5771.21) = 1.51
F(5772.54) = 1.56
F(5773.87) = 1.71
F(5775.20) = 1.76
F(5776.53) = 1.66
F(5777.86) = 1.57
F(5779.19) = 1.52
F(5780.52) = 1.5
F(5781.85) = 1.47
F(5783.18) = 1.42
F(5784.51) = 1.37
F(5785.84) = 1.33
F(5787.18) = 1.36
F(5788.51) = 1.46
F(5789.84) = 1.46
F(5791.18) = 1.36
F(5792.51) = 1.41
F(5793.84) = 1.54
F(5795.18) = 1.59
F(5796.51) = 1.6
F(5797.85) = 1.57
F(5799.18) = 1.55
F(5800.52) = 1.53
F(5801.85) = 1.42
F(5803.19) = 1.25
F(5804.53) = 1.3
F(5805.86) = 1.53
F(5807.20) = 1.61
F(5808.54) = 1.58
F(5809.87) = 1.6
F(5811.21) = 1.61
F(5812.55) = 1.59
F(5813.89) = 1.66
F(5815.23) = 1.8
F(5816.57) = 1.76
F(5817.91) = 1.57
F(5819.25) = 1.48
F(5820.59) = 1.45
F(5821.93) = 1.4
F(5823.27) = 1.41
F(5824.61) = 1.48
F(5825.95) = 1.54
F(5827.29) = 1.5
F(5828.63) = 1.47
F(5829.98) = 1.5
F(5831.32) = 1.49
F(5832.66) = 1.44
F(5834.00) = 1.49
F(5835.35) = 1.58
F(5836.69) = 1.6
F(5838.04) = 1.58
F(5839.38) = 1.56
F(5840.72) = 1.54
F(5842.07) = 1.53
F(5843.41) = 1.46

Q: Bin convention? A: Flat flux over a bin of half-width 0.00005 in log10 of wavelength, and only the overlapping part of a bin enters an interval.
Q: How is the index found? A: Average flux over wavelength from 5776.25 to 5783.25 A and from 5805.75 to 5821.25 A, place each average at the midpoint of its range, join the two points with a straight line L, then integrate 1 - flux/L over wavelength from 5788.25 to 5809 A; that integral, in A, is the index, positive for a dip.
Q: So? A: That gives 1.1 A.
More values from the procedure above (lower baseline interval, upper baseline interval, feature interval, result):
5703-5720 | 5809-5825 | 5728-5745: 0.5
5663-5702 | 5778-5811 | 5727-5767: -1.0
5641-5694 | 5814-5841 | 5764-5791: 0.3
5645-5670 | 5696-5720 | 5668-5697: 2.2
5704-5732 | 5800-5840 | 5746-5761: 0.5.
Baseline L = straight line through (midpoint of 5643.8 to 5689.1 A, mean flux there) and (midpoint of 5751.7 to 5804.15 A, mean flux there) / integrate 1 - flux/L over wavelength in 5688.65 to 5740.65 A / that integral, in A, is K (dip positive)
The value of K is -1.6 A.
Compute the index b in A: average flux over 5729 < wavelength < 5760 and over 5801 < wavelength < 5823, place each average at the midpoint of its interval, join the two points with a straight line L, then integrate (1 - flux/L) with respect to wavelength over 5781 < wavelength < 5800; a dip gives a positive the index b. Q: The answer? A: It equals 0.75 A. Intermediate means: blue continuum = 1.5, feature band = 1.46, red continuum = 1.54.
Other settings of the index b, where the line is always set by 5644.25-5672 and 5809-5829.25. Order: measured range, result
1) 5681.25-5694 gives 0.6 A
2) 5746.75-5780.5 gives 0.5 A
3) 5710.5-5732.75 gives -0.5 A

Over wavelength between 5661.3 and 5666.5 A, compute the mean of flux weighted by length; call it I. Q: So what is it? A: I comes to 1.56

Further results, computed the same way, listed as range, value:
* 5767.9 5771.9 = 1.49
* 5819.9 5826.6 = 1.46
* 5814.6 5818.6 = 1.71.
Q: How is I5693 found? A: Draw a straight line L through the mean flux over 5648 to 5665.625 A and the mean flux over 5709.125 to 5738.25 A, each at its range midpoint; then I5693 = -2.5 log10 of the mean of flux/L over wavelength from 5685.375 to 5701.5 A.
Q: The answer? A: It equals 0.033 mag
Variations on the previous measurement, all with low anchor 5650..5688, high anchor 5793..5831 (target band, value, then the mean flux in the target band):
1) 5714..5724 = -0.07 mag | 1.58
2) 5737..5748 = -0.01 mag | 1.51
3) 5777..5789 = 0.05 mag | 1.45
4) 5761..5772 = 0.02 mag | 1.48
